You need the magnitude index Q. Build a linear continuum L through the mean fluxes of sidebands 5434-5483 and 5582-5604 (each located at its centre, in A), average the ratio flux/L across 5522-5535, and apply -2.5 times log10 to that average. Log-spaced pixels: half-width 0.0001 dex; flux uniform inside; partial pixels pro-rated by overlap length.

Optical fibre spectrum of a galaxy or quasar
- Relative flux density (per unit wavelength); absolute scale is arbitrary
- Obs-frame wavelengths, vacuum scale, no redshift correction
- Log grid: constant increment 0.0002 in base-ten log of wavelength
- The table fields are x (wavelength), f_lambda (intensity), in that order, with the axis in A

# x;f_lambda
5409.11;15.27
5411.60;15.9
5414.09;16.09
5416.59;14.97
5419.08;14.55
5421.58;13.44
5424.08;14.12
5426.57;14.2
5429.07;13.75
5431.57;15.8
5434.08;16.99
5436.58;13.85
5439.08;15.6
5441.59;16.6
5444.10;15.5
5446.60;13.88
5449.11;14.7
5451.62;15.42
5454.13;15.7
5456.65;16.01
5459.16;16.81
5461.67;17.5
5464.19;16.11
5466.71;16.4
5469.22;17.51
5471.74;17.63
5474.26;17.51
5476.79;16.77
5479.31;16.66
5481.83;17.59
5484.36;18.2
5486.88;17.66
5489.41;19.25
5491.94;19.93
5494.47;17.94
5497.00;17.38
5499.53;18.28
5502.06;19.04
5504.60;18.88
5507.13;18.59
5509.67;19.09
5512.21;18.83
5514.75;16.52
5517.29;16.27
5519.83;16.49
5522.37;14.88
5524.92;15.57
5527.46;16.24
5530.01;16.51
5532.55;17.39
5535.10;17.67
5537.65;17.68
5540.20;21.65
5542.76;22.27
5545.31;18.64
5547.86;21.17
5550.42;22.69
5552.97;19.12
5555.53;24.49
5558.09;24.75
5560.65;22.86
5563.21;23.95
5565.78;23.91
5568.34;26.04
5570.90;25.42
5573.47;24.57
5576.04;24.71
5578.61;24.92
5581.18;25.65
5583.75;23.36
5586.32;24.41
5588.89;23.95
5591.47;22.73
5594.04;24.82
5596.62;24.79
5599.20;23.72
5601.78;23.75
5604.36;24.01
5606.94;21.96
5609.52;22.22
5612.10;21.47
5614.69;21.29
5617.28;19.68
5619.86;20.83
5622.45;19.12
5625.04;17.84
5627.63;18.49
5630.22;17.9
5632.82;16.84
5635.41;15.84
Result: 0.23 mag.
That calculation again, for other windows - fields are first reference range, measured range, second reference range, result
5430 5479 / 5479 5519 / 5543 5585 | 0.05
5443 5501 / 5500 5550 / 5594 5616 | 0.07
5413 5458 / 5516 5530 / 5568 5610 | 0.26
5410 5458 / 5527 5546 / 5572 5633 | 0.05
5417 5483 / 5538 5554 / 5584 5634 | -0.08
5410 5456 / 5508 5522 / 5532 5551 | 0.08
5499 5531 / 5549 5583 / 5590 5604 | -0.12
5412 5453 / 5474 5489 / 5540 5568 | 0.03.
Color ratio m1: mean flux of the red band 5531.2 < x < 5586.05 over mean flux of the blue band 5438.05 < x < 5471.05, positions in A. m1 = 1.4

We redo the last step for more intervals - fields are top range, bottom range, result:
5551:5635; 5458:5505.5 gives 1.27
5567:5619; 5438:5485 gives 1.44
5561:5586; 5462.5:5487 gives 1.43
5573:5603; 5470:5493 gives 1.36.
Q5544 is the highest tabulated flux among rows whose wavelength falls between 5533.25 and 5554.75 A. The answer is 22.69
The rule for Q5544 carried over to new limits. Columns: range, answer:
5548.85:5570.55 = 26.04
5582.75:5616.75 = 24.82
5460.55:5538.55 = 19.93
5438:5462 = 17.5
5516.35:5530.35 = 16.51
